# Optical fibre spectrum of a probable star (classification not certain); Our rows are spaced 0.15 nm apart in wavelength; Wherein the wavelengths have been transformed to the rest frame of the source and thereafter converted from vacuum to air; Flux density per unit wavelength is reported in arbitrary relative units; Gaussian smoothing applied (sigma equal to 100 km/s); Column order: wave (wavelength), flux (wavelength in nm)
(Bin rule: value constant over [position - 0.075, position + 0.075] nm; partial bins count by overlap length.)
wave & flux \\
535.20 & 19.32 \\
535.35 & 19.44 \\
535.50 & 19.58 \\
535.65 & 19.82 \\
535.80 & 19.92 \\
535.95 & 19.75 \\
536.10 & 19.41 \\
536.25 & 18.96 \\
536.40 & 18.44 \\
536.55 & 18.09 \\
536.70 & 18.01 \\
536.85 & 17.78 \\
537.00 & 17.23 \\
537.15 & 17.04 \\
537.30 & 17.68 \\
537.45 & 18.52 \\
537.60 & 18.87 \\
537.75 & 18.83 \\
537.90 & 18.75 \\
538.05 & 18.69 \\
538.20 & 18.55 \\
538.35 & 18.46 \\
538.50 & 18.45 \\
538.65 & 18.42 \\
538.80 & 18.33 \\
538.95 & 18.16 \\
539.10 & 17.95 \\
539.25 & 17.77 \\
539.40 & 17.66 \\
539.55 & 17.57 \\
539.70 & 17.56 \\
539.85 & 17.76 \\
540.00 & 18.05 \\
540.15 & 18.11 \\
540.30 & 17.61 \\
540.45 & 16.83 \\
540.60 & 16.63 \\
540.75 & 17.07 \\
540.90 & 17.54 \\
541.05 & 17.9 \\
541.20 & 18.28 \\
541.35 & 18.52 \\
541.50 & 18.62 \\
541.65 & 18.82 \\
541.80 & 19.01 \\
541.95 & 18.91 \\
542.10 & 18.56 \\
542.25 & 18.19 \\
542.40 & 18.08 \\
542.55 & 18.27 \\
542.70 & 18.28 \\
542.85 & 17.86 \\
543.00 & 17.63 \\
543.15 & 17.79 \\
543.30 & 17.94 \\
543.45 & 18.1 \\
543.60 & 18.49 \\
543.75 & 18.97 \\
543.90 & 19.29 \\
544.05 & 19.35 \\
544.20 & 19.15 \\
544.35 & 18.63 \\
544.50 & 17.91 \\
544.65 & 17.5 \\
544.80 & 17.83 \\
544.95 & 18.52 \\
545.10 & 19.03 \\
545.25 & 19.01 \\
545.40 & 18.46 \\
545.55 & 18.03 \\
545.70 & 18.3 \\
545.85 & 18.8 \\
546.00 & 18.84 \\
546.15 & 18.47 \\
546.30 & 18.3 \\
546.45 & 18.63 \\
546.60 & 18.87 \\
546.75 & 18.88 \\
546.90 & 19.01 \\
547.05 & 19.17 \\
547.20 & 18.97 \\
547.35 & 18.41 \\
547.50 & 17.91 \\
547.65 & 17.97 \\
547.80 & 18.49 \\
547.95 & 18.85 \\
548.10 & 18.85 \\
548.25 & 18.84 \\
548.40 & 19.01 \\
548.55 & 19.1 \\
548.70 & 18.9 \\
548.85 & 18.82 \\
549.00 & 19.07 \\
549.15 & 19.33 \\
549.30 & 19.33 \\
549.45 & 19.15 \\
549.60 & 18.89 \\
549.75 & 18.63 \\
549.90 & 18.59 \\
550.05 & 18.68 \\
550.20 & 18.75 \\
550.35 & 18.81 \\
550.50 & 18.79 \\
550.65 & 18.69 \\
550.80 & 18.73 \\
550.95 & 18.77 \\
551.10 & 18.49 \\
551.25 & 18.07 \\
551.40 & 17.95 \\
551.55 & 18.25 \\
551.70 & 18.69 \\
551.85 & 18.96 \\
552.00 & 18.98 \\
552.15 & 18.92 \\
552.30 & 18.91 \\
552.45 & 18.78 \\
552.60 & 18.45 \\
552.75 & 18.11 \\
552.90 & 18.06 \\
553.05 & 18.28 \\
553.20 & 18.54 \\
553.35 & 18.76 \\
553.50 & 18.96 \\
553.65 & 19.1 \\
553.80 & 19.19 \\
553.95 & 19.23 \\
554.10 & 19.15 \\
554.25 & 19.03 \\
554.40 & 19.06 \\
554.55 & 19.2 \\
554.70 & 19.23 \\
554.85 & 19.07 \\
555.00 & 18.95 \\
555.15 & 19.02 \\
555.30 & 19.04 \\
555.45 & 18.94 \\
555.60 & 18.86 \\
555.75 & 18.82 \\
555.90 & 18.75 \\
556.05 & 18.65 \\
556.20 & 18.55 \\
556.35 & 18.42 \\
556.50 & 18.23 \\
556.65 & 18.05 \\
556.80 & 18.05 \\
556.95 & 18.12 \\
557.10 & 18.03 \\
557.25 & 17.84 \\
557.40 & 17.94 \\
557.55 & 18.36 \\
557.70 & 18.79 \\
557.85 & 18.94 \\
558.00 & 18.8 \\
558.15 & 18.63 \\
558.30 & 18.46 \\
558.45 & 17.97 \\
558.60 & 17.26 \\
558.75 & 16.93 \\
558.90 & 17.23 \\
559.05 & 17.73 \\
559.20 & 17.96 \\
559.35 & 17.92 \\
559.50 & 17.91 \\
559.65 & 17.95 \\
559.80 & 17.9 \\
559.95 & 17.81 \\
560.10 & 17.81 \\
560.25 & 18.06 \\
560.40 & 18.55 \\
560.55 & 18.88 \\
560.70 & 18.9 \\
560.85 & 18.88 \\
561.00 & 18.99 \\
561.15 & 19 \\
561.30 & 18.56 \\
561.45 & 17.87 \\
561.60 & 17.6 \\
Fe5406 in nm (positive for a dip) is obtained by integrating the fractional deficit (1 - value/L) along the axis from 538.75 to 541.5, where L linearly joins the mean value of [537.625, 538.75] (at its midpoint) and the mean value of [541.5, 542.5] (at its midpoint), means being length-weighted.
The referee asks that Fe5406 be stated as 0.12 nm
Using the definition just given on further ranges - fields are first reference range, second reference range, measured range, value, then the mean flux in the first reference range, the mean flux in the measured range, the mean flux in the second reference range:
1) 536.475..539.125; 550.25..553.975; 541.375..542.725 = -0.01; 18.2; 18.5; 18.7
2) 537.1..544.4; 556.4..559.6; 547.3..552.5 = -0.17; 18.2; 18.7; 18.1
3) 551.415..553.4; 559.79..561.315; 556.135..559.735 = 0.09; 18.6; 18.1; 18.5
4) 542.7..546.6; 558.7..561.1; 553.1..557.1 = -0.13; 18.4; 18.8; 18.1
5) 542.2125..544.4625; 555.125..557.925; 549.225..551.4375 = -0.03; 18.4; 18.7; 18.5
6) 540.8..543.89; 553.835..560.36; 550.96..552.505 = -0.02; 18.3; 18.6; 18.4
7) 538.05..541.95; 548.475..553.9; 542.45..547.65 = -0.04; 18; 18.5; 18.7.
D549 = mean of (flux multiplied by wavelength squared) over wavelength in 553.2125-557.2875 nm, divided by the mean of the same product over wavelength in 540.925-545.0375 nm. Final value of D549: 1.07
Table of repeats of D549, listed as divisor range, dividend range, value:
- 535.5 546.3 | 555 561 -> 1.06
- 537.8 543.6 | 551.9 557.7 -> 1.09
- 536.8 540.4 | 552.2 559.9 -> 1.09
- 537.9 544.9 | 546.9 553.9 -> 1.07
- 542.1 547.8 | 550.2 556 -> 1.05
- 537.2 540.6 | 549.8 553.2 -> 1.08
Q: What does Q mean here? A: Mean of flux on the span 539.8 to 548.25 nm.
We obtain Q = 18.3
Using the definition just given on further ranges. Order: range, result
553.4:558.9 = 18.6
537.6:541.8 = 18.1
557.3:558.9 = 18.2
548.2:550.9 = 18.9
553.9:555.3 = 19.1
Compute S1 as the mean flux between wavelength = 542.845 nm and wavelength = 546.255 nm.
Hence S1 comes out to 18.4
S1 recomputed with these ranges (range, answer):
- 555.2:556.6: 18.7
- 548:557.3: 18.7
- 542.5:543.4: 18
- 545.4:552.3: 18.7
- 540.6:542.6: 18.2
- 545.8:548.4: 18.7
